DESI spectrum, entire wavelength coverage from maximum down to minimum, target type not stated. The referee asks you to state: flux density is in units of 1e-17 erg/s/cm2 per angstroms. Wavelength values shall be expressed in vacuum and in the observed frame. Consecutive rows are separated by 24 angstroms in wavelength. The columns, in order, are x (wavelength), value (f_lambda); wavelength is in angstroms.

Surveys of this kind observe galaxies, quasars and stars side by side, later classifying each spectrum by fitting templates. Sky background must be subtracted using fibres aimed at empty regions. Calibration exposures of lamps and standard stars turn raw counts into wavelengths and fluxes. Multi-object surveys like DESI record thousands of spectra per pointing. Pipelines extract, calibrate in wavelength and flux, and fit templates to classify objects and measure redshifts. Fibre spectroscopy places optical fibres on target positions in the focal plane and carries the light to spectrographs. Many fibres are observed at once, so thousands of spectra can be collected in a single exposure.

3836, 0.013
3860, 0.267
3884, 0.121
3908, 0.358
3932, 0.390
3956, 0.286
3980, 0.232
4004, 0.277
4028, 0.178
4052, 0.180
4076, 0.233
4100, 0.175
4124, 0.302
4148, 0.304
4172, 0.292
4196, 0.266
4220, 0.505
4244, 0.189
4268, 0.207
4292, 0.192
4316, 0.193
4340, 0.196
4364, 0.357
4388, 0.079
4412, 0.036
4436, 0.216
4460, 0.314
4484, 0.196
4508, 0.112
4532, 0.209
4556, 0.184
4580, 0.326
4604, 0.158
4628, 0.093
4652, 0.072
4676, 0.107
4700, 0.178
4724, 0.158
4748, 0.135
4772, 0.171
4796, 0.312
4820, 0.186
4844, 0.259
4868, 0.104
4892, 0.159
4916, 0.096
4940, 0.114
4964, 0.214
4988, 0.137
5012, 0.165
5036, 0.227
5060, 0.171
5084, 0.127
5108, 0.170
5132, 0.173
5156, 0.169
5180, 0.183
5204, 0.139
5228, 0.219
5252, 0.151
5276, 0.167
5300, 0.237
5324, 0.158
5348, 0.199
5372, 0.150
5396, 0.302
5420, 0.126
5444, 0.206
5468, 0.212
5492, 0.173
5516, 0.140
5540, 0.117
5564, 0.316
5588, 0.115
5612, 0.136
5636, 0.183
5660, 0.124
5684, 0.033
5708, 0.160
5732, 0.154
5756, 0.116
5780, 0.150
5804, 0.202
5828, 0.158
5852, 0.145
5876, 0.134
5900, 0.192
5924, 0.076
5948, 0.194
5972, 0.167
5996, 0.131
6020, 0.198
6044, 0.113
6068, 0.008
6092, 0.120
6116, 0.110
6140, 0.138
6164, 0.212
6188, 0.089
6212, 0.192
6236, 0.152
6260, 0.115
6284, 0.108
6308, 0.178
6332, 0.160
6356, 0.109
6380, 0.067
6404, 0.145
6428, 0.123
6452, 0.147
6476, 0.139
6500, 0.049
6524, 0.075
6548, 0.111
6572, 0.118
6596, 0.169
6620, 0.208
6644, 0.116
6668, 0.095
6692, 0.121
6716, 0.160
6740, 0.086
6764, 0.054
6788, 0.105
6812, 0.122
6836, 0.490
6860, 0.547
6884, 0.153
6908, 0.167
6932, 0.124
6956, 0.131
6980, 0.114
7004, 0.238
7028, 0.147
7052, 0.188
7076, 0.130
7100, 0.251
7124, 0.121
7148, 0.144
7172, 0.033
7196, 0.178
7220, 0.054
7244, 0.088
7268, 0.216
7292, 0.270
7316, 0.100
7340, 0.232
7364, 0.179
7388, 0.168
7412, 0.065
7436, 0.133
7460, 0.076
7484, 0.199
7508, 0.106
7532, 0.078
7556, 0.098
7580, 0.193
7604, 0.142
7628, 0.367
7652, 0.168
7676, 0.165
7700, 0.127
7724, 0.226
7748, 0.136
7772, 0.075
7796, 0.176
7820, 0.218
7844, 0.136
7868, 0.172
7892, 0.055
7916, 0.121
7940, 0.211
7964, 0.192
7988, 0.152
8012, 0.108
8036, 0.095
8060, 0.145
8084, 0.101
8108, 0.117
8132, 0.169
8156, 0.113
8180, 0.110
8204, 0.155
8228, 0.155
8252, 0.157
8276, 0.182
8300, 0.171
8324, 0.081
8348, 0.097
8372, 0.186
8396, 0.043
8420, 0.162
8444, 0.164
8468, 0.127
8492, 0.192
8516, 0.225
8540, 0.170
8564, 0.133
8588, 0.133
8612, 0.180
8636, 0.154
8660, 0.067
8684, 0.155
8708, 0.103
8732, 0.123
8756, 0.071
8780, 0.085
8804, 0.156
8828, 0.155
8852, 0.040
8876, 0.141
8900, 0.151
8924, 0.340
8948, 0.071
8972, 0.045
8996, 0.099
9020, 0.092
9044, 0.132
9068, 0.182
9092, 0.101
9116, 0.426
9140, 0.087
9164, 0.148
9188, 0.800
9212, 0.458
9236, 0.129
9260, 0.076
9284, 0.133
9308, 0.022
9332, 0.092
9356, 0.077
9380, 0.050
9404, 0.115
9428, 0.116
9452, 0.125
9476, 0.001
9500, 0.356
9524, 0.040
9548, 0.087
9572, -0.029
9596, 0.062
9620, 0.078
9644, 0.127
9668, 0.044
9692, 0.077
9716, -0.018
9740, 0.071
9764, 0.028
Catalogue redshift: 0.837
